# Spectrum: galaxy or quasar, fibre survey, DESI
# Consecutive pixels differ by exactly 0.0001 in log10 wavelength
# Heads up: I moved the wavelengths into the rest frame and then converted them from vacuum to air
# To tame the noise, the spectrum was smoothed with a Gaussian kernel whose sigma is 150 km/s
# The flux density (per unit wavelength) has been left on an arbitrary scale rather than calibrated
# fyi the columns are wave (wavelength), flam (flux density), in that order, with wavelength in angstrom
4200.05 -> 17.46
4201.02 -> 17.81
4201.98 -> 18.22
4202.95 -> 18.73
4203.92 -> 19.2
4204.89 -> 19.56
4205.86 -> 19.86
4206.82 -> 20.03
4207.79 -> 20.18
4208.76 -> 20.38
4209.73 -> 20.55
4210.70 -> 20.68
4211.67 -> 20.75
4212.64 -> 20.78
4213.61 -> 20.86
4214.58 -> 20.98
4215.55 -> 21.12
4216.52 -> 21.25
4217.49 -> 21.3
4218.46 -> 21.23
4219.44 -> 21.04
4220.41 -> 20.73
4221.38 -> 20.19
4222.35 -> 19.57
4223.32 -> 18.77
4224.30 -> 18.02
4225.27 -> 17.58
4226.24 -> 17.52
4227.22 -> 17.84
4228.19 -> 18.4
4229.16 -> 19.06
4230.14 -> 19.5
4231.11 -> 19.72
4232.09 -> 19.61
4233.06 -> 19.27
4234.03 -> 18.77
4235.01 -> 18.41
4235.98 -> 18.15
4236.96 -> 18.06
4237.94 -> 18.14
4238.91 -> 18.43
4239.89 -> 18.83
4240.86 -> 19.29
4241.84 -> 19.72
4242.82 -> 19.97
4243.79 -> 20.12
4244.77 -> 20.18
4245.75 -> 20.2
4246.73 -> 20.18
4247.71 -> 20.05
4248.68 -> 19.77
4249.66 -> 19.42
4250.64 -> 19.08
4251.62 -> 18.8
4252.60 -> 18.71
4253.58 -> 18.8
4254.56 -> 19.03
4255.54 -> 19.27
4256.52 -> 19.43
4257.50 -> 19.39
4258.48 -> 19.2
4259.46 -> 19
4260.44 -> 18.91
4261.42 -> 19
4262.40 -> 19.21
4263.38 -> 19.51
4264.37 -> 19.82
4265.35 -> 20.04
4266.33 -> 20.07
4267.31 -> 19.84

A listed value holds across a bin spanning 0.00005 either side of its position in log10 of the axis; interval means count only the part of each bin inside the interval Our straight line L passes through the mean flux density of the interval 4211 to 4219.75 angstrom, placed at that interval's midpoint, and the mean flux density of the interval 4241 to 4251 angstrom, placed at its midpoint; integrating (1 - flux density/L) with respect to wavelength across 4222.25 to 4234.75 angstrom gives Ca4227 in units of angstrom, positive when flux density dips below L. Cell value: 1.1 angstrom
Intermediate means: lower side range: 21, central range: 18.7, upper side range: 19.9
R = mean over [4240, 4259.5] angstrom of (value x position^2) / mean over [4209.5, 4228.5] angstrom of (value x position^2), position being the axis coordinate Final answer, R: 1.0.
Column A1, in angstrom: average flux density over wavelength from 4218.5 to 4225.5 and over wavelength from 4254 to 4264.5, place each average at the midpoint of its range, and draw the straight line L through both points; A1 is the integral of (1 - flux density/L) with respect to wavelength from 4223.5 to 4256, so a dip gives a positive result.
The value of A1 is 0.64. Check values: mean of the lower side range 19.6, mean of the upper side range 19.2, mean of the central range 19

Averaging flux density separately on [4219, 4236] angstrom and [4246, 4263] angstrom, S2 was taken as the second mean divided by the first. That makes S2 1.0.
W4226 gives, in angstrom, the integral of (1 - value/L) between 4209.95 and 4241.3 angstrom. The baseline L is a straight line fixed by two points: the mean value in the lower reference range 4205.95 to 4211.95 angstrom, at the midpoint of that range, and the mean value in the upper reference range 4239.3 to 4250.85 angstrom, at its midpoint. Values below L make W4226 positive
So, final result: 0.9 angstrom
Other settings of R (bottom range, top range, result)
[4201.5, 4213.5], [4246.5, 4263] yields 0.99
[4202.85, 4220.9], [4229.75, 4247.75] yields 0.95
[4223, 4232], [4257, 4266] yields 1.06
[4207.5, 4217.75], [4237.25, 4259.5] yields 0.95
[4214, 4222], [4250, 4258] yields 0.93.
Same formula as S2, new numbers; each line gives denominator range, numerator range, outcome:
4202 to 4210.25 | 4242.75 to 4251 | 1.01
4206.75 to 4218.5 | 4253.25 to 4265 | 0.93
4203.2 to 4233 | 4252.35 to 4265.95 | 0.97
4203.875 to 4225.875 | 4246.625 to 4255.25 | 0.95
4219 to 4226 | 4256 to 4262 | 0.99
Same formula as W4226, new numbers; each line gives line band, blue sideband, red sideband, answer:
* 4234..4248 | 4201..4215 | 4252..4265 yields 0.2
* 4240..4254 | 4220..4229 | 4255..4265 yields -0.4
